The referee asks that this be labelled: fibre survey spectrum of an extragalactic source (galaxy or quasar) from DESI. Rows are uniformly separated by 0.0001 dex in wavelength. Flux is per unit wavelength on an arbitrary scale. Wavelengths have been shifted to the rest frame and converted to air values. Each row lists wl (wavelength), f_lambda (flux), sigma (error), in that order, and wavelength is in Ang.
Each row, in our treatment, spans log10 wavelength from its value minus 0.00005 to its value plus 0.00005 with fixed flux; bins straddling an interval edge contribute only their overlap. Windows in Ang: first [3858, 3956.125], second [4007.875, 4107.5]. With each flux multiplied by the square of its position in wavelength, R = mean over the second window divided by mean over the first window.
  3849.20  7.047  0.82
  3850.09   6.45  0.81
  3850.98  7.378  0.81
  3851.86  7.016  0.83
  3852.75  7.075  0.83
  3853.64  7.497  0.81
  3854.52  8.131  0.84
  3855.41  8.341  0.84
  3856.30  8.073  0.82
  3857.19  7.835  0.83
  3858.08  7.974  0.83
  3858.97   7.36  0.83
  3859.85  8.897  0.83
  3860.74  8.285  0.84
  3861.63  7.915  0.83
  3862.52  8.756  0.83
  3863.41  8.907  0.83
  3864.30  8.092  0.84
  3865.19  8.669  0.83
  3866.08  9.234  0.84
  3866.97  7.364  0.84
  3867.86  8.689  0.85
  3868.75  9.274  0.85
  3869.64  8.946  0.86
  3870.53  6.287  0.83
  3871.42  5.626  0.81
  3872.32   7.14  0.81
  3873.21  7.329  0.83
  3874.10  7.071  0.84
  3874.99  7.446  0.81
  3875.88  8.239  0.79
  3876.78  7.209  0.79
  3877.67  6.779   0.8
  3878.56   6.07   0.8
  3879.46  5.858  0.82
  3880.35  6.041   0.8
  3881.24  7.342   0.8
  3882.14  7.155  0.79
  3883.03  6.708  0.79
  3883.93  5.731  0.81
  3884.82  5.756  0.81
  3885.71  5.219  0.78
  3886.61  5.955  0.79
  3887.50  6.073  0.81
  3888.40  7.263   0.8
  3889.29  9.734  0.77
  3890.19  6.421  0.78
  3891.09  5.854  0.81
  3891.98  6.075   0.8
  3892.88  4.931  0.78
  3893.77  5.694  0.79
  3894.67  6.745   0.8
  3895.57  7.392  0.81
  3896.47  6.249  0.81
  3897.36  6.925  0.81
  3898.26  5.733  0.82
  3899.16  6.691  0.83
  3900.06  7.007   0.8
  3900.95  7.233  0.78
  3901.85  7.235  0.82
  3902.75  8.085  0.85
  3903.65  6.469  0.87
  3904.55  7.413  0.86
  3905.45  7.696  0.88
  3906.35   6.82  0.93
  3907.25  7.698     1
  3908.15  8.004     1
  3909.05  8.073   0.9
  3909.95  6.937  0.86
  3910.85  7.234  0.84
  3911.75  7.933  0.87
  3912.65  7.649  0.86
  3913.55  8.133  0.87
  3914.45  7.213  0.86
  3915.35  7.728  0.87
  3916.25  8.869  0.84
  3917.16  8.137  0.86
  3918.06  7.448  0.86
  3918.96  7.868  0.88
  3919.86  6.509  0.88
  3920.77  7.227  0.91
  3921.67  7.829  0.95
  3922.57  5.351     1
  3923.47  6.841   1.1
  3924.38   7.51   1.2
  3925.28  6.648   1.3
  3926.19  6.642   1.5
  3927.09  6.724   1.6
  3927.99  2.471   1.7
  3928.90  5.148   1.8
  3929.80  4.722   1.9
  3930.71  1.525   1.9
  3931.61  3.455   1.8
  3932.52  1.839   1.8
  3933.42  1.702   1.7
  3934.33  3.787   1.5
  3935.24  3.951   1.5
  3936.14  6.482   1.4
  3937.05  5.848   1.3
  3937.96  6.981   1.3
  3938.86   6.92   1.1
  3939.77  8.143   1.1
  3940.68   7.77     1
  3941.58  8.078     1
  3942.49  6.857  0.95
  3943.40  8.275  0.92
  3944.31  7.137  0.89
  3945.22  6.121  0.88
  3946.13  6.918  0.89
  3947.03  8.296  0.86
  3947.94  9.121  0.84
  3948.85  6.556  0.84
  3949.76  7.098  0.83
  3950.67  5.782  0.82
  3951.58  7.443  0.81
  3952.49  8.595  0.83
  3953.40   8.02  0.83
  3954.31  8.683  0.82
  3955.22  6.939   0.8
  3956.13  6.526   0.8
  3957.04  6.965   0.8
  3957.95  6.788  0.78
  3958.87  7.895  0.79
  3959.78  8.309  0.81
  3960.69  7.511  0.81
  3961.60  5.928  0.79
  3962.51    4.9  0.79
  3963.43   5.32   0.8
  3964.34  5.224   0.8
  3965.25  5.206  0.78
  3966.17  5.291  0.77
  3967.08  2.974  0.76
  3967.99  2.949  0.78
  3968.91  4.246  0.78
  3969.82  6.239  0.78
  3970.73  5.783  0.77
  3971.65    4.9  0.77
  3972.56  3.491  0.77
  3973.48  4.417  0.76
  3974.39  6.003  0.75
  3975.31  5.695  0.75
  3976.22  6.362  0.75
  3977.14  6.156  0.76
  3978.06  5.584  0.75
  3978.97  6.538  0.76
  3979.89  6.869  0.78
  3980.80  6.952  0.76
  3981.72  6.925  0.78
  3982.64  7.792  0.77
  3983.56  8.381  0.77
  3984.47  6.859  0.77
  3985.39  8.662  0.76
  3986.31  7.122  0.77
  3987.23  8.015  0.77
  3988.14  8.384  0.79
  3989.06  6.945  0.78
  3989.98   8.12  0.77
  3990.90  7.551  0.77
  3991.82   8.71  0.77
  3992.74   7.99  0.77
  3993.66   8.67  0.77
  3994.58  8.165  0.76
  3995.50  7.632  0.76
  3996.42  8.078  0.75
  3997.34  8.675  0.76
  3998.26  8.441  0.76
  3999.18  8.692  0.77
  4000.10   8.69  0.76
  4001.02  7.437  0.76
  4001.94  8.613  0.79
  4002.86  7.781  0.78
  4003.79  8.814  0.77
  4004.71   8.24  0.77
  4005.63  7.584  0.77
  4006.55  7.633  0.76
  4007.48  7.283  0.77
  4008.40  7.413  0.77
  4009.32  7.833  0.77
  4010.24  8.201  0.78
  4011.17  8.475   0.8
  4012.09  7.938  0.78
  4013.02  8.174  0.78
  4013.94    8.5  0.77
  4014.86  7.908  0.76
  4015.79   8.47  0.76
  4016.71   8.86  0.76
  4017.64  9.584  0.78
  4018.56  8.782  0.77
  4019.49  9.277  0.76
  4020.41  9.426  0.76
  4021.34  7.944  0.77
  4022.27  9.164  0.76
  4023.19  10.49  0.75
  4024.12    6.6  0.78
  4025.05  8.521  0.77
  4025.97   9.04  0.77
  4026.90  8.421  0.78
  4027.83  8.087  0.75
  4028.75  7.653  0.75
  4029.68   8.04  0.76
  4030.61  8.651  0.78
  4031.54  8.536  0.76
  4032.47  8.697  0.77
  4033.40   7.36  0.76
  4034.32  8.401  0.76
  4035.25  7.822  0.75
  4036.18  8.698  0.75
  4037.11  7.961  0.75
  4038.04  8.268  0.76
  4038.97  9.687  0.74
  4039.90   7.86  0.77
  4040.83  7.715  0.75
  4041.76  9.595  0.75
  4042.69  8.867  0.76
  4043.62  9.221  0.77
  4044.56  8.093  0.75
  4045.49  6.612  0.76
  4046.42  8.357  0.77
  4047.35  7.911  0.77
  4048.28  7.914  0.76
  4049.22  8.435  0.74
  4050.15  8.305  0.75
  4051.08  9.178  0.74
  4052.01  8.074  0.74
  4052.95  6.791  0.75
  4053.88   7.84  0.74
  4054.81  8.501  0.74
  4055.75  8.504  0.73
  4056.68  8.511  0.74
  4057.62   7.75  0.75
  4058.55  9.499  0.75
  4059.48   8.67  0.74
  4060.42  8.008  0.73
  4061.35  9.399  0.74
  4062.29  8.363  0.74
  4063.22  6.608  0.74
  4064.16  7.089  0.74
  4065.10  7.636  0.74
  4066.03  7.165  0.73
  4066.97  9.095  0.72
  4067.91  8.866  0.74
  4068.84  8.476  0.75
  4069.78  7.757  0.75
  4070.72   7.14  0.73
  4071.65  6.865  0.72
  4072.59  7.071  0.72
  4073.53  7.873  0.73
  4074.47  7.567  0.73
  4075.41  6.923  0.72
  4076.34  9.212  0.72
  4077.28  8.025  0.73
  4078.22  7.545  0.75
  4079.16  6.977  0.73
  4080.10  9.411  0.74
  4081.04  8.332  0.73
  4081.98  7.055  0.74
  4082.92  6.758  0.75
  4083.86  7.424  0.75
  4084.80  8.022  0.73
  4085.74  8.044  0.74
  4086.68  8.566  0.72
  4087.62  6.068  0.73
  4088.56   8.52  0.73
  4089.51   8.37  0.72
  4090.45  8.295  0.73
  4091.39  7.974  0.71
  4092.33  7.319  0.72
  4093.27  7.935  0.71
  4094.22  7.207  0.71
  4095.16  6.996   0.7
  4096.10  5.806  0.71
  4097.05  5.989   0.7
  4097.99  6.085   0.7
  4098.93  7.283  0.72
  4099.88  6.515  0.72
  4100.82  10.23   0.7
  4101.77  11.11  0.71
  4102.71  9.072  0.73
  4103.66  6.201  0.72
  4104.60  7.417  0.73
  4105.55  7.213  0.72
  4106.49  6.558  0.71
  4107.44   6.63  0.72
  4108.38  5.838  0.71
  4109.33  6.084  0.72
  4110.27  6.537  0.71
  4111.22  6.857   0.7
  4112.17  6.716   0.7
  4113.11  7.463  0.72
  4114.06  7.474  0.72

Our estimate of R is 1.26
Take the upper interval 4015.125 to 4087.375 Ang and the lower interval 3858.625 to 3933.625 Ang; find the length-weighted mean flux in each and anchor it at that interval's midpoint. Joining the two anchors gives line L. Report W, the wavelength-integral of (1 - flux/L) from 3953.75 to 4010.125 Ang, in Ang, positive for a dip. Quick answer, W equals 4.88 Ang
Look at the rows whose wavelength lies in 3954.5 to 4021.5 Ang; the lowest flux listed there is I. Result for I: 2.949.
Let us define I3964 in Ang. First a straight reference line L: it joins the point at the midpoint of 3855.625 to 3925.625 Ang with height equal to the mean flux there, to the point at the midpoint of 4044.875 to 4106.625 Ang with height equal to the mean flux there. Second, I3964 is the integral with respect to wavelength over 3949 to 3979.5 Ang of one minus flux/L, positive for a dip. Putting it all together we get 5.8 Ang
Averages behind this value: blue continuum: 7.26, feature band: 6.06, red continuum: 7.83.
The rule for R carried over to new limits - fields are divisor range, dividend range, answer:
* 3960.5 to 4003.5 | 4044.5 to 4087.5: 1.23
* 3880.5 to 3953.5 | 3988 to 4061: 1.32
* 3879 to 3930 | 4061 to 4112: 1.22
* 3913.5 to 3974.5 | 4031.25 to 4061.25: 1.41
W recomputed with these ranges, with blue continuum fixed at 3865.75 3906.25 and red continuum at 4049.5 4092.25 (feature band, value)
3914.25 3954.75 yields 3.9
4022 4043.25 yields -1.9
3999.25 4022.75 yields -2.2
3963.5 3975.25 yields 4.1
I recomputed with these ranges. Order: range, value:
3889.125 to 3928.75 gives 2.471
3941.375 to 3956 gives 5.782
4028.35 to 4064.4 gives 6.608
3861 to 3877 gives 5.626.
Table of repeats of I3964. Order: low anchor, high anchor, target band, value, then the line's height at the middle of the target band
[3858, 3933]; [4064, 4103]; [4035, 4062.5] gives -2.7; 7.6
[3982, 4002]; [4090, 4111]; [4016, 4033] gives -1.8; 7.82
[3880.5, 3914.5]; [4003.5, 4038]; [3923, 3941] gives 5.1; 7.3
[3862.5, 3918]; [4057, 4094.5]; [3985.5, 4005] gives -1.4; 7.58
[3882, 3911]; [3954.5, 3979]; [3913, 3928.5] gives -1.4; 6.42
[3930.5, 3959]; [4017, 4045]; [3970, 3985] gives 2.3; 7.27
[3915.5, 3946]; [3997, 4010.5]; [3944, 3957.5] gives -1.4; 6.65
